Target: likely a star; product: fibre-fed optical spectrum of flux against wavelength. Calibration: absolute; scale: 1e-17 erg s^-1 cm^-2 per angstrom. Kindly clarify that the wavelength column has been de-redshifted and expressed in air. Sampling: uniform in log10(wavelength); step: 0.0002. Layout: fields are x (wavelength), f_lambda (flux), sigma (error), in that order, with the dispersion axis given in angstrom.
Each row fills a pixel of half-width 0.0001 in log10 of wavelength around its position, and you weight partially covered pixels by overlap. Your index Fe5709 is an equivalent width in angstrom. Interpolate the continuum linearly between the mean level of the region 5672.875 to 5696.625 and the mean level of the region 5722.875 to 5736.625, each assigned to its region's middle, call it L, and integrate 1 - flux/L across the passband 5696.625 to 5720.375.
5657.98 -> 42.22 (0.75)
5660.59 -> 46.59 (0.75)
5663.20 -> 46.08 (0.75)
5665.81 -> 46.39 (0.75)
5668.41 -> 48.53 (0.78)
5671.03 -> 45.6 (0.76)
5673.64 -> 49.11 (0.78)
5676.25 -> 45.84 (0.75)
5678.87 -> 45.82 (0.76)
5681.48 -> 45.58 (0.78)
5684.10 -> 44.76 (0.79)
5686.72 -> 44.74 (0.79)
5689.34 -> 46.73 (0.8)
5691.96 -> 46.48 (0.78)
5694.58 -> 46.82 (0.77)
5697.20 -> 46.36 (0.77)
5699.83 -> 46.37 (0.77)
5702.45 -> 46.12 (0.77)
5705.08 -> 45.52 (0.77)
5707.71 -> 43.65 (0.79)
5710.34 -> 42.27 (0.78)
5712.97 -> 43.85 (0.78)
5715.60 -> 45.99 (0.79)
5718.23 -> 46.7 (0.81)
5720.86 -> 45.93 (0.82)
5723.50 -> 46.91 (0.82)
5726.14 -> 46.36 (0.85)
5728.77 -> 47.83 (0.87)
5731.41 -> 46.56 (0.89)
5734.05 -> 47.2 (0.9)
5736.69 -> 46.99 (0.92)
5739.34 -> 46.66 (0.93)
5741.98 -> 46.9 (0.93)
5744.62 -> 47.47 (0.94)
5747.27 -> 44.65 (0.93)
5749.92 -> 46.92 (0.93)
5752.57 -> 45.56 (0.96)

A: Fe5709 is 0.7 angstrom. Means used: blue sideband 46.2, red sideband 47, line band 45.2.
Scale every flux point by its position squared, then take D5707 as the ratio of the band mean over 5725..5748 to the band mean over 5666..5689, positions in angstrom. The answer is 1.0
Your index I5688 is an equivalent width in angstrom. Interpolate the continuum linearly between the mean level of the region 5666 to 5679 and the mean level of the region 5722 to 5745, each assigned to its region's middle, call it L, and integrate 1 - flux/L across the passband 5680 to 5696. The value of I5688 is 0.4 angstrom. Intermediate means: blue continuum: 47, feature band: 45.9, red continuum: 47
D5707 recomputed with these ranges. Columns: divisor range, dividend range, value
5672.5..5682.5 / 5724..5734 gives 1.03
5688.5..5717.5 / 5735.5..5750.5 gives 1.04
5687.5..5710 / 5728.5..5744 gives 1.04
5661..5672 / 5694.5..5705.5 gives 1.00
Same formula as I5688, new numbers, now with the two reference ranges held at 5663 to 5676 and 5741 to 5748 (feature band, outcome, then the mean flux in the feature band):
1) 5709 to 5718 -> 0.5 angstrom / 44.4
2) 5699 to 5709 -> 0.3 angstrom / 45.4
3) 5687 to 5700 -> 0.1 angstrom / 46.4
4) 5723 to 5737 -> -0.1 angstrom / 47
